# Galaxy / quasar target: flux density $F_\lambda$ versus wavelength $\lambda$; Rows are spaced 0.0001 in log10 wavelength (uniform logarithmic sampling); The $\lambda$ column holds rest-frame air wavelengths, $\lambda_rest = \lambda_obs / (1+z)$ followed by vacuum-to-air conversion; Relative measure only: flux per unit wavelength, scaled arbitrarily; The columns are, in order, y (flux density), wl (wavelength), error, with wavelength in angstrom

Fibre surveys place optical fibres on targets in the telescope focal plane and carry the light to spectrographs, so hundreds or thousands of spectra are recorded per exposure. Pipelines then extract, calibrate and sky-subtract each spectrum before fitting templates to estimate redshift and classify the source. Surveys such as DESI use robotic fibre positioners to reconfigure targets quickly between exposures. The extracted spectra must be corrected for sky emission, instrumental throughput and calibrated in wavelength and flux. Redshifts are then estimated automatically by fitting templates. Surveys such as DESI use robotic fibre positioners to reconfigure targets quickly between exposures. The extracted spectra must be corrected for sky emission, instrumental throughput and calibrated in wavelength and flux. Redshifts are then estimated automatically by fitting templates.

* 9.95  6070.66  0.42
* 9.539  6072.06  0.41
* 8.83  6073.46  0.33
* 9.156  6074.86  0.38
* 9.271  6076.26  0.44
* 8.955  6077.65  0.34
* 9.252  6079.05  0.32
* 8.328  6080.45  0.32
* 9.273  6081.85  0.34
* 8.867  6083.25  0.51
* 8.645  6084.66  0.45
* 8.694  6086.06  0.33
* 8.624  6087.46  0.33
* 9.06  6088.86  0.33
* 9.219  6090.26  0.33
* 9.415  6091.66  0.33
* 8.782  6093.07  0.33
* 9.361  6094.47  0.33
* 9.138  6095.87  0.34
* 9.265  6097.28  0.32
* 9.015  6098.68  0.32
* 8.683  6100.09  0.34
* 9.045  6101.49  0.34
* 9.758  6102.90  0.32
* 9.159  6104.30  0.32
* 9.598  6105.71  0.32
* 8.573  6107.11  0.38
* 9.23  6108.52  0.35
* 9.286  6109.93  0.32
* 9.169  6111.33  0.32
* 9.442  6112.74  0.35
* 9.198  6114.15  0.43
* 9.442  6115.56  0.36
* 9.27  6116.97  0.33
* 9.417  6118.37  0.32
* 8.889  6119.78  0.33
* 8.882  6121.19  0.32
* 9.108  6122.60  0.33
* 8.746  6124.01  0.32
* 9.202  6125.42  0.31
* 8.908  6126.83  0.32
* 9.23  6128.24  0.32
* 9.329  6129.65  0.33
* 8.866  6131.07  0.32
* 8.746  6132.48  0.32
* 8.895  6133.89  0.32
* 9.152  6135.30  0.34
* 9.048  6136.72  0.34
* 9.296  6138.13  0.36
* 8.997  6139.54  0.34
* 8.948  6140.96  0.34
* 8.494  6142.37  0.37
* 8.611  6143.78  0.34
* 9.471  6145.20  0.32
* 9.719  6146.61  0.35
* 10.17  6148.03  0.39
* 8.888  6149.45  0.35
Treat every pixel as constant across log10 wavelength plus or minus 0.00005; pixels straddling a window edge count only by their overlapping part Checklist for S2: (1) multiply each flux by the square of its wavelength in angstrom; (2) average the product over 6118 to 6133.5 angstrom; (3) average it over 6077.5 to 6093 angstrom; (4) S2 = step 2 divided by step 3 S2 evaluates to 1.02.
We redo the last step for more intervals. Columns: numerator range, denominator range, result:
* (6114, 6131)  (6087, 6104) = 1.01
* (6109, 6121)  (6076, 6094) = 1.04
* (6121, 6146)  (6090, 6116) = 0.99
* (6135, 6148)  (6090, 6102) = 1.02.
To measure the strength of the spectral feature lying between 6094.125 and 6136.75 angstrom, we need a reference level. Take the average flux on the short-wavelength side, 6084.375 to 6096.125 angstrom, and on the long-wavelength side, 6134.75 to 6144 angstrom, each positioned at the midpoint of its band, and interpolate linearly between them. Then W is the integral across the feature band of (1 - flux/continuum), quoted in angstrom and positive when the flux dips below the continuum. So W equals -0.7 angstrom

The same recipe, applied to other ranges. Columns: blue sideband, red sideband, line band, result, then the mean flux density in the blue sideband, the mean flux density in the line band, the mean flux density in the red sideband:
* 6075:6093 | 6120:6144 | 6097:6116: -0.49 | 8.97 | 9.2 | 8.97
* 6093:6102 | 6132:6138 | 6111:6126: -0.22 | 9.06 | 9.16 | 9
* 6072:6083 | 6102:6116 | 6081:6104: 0.26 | 9.04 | 9.05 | 9.28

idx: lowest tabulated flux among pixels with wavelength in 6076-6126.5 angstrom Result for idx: 8.328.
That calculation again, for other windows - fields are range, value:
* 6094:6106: 8.683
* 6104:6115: 8.573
